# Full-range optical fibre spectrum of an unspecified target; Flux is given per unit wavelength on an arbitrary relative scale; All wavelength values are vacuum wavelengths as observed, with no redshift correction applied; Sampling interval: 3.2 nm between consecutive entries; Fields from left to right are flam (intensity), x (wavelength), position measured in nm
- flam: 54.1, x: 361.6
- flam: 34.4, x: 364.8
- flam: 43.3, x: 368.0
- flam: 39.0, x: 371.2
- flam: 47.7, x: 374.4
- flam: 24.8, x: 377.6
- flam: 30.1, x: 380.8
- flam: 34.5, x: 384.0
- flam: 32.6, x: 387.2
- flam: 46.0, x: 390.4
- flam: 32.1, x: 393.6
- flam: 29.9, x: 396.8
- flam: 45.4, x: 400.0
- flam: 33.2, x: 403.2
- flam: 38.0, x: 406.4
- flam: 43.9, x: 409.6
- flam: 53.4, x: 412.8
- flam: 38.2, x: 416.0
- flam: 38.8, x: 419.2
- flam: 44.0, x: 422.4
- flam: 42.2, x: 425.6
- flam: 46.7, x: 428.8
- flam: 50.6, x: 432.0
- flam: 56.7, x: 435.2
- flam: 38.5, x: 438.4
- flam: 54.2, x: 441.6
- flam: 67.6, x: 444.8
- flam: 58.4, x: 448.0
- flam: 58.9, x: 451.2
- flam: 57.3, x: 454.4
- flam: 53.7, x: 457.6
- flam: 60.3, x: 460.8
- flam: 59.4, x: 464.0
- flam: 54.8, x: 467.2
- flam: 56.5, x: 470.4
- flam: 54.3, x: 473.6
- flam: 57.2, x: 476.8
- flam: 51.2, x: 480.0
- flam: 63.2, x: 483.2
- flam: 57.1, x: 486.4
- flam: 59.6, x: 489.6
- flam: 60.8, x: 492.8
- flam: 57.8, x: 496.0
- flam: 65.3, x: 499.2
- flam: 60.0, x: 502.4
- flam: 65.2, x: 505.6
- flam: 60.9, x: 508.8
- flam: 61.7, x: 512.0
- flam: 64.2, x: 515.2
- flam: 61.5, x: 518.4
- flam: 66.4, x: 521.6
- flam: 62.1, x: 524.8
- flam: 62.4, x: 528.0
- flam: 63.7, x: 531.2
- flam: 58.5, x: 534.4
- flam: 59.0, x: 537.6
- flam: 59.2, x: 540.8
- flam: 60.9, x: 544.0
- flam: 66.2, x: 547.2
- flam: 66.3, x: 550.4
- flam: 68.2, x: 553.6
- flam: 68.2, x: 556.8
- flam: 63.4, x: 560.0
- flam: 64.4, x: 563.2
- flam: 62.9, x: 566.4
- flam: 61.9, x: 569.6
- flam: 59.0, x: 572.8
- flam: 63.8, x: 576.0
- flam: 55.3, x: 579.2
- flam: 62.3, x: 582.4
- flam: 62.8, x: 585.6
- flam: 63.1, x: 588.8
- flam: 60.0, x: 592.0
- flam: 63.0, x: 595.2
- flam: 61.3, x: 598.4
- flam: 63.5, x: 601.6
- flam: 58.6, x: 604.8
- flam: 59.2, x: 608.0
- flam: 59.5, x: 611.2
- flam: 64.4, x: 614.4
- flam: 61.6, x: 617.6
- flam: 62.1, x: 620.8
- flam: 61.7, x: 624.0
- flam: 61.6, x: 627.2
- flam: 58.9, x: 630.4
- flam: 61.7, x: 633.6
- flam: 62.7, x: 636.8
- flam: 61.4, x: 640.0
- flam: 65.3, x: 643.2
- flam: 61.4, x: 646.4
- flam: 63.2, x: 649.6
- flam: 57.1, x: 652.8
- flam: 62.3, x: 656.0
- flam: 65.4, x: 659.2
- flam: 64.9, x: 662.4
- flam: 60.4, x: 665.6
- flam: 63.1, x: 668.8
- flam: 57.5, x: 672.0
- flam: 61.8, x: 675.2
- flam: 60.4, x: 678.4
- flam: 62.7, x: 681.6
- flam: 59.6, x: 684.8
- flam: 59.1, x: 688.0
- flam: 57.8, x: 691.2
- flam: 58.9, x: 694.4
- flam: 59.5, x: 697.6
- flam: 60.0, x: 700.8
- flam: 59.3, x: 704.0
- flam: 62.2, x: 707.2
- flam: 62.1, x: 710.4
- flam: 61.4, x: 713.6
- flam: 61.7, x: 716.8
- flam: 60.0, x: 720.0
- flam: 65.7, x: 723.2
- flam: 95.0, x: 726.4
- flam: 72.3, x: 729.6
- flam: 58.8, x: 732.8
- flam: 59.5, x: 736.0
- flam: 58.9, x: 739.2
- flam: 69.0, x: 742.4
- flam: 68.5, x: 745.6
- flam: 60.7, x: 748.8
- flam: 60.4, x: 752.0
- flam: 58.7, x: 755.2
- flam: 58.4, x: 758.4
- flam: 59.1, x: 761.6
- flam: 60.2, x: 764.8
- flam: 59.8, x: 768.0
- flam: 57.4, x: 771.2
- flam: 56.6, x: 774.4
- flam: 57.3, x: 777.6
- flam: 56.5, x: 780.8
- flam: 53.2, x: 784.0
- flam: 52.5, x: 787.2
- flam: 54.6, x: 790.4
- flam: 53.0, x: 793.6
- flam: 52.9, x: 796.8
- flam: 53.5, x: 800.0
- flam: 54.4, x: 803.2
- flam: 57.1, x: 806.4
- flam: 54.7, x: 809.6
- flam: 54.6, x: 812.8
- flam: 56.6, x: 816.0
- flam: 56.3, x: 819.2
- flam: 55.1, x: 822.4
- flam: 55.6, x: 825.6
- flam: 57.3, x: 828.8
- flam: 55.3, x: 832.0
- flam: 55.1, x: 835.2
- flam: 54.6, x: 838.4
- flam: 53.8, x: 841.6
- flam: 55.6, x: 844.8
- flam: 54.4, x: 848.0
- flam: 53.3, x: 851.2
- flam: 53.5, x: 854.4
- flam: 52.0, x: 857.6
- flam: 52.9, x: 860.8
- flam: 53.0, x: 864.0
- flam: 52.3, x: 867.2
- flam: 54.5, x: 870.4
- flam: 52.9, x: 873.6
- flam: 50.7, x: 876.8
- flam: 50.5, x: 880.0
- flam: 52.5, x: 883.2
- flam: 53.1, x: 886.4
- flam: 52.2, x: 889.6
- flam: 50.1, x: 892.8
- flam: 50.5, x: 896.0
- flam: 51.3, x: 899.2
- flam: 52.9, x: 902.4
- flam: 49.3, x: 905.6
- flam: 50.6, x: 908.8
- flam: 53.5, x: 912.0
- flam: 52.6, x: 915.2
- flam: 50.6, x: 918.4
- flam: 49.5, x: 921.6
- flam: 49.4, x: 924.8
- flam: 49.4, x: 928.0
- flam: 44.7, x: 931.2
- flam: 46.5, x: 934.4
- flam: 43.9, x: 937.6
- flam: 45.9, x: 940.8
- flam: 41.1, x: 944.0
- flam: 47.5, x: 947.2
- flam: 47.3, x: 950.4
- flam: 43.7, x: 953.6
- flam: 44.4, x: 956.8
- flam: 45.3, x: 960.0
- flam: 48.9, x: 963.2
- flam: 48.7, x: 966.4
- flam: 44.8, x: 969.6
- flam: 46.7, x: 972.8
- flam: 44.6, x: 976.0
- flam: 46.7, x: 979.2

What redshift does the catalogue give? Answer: 0.106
